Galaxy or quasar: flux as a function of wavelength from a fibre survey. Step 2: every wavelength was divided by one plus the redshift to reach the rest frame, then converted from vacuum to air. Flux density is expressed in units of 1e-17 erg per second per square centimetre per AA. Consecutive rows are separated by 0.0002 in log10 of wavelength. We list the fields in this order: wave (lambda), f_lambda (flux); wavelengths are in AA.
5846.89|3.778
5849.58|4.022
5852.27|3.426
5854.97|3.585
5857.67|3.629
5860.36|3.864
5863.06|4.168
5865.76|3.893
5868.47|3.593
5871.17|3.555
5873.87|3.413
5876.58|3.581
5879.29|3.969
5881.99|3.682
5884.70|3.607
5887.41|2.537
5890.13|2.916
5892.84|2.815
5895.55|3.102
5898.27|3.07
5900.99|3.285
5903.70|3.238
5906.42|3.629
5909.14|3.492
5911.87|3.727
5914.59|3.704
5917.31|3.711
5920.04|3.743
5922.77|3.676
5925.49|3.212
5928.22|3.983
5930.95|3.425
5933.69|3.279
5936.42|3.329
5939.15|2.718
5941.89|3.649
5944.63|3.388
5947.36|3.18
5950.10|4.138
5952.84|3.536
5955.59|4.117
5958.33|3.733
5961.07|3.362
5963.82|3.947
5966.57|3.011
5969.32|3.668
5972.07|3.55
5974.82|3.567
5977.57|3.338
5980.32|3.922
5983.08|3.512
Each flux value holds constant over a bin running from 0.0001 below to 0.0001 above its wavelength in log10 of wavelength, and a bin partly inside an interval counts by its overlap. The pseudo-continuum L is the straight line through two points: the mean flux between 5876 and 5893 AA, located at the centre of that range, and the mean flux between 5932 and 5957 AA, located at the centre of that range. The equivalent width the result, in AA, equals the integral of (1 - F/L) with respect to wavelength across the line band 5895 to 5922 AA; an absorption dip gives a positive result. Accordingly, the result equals -0.8 AA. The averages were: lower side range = 3.32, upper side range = 3.48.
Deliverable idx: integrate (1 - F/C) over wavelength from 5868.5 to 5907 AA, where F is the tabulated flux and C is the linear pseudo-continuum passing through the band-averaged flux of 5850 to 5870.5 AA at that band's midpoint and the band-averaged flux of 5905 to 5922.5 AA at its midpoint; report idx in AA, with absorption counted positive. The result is 4.0 AA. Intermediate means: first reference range 3.74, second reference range 3.67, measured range 3.32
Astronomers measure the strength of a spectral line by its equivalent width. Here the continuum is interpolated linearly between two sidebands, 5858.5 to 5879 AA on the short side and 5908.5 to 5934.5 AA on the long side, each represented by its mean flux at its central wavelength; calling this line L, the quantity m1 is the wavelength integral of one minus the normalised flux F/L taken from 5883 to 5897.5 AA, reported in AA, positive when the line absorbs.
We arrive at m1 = 2.6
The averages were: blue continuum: 3.73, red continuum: 3.6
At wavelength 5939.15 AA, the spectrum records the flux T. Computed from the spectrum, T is 2.718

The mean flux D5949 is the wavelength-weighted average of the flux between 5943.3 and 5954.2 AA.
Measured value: 3.56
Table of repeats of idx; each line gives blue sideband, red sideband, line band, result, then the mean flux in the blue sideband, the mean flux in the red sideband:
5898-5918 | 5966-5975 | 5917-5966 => -0.94 AA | 3.5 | 3.47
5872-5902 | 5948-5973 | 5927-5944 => 0.65 AA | 3.27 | 3.66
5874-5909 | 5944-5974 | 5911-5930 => -1.34 AA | 3.3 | 3.61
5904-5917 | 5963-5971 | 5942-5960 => -0.69 AA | 3.61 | 3.51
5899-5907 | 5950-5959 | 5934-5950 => 1.74 AA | 3.34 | 3.85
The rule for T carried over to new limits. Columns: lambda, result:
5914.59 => 3.704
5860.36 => 3.864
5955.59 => 4.117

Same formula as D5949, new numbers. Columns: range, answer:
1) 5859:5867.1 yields 3.98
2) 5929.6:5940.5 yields 3.19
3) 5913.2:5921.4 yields 3.72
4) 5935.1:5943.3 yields 3.23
